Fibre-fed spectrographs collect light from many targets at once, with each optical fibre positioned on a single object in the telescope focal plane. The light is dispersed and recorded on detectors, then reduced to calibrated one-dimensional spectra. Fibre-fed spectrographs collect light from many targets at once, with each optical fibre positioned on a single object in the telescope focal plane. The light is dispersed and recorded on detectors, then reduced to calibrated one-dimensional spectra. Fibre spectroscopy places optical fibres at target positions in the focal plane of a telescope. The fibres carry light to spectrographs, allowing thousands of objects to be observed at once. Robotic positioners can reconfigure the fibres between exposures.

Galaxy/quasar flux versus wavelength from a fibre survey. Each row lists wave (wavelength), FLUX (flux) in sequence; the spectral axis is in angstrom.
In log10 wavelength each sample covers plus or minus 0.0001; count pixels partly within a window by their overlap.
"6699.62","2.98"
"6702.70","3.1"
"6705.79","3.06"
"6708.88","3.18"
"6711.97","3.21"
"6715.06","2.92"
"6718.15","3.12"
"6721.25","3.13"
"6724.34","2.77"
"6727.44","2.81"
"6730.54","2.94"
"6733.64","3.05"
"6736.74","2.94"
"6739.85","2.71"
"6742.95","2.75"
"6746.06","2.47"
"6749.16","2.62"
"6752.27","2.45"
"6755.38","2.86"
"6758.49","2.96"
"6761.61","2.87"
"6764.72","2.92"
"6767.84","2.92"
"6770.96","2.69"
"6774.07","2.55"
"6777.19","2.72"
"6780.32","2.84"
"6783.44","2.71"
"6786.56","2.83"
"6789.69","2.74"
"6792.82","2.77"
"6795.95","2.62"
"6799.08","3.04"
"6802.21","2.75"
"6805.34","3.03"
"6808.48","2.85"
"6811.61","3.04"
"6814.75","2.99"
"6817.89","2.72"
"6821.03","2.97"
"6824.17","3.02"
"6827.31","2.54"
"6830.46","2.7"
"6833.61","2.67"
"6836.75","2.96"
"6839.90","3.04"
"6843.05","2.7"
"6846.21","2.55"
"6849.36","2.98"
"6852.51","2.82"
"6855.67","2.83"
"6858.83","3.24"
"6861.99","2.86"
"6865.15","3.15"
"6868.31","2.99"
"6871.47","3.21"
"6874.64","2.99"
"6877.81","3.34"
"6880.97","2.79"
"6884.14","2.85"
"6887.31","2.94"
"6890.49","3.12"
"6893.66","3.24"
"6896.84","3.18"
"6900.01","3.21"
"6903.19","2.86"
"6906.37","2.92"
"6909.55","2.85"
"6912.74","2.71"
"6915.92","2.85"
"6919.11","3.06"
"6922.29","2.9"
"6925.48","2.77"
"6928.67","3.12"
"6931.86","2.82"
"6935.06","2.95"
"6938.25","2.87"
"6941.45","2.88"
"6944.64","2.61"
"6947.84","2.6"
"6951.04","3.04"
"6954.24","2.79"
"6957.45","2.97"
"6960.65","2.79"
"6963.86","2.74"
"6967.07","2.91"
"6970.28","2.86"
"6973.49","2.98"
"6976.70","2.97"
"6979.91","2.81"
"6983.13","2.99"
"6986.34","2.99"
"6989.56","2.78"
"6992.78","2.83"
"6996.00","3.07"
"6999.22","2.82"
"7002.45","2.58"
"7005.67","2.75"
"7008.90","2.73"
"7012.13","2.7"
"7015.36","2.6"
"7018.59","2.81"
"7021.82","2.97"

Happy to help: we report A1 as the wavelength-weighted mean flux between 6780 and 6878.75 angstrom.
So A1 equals 2.89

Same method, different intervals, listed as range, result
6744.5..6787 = 2.74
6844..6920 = 2.98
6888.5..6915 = 3.01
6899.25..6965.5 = 2.87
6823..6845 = 2.8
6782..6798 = 2.74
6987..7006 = 2.82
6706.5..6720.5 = 3.11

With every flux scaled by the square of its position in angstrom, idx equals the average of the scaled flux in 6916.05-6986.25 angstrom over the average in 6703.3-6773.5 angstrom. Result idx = 1.07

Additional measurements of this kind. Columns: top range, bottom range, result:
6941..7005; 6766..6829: 1.06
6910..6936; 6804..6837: 1.04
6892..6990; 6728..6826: 1.08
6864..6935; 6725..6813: 1.11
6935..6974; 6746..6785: 1.09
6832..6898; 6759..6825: 1.07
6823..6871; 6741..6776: 1.08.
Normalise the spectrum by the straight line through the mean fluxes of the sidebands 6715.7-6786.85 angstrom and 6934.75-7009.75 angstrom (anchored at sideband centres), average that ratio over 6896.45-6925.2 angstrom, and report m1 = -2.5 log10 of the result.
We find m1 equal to -0.04 mag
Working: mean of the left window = 2.81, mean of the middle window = 2.93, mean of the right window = 2.85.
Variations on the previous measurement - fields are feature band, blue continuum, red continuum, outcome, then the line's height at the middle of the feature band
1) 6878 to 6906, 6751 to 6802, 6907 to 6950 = -0.07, 2.83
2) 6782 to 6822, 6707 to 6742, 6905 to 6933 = 0.03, 2.94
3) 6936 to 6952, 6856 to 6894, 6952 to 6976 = 0.04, 2.91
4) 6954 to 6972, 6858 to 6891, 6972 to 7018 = 0.01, 2.88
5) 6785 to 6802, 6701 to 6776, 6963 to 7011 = 0.03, 2.87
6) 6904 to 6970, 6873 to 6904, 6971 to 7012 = 0.04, 2.96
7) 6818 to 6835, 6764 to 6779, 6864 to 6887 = 0.05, 2.9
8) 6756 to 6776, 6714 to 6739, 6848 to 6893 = 0.06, 2.97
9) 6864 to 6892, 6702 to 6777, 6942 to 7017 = -0.07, 2.84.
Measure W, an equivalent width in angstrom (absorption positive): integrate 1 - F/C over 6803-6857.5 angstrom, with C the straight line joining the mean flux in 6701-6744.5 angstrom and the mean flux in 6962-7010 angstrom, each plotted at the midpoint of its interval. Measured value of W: 1.5 angstrom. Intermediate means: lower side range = 2.98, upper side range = 2.85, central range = 2.85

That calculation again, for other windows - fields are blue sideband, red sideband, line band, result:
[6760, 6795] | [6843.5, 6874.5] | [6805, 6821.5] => -0.4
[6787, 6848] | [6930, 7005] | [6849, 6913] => -3.9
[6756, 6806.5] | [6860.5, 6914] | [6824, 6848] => 1.3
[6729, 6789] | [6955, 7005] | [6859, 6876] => -1.4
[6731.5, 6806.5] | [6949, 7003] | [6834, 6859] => -0.4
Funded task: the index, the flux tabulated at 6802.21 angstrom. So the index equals 2.75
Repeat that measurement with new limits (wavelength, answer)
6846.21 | 2.55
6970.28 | 2.86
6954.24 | 2.79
